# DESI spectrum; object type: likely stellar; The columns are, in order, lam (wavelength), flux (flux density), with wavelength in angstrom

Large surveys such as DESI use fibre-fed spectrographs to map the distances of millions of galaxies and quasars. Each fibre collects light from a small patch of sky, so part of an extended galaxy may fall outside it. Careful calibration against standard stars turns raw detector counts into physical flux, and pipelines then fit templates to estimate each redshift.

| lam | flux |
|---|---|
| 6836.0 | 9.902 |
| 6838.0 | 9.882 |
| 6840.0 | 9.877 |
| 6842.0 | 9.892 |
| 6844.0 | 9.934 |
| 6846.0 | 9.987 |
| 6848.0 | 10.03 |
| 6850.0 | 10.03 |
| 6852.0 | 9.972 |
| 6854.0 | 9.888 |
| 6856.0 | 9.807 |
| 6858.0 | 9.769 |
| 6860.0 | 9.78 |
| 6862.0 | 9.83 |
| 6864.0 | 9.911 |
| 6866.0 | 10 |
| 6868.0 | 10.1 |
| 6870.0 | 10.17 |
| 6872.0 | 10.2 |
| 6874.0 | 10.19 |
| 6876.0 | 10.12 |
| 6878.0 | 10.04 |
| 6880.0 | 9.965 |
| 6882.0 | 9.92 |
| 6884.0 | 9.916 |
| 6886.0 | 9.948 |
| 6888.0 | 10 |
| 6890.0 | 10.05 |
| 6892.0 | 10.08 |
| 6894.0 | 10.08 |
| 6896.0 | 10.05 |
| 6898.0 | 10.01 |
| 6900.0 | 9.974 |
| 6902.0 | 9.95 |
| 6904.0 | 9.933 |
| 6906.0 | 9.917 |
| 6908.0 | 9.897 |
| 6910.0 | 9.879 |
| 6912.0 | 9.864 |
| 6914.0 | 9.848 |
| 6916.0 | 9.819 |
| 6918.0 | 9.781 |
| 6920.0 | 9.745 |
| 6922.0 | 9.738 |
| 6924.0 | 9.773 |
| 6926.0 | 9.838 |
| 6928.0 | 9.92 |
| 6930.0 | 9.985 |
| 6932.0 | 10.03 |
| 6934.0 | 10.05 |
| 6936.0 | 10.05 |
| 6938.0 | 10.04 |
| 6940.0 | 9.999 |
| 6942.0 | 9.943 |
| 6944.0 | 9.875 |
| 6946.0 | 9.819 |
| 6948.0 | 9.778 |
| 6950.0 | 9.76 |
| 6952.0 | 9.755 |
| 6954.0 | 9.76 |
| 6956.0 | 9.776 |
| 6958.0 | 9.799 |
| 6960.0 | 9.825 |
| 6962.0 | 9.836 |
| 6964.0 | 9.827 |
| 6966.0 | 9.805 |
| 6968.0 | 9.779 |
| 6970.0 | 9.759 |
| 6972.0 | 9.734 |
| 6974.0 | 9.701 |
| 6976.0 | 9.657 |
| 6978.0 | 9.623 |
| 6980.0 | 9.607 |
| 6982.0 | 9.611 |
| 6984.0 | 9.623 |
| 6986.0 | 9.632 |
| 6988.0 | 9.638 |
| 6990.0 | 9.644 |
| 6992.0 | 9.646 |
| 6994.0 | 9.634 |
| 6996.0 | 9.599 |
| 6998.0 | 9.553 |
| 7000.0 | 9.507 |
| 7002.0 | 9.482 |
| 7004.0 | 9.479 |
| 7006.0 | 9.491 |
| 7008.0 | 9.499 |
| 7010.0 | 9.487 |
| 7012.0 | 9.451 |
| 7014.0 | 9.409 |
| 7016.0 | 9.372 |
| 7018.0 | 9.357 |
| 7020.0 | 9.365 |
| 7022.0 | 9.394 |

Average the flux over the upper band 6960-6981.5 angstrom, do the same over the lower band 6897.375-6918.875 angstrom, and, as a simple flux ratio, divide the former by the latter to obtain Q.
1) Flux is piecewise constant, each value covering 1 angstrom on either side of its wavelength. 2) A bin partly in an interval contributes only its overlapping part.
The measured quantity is 0.98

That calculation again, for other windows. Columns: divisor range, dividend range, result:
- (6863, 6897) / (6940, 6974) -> 0.98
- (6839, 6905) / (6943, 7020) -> 0.97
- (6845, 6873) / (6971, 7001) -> 0.97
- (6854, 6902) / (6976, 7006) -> 0.96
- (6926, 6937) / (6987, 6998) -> 0.96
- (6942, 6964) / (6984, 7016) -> 0.97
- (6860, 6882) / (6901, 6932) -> 0.98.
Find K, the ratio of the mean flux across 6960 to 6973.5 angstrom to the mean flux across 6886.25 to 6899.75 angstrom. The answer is 0.98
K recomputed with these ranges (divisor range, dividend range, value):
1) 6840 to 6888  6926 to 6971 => 0.99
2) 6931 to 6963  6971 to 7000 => 0.97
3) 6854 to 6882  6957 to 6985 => 0.97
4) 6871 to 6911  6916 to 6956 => 0.99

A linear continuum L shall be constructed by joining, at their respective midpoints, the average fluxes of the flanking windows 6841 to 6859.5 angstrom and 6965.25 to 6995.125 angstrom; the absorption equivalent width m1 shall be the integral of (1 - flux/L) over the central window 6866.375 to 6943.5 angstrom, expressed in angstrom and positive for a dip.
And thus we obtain -1.2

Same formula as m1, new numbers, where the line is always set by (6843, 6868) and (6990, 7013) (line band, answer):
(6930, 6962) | -0.7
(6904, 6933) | -0.3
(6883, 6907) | -0.4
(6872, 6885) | -0.2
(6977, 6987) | 0.0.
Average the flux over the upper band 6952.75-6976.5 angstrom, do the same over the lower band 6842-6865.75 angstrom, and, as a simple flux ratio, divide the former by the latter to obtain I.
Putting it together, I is 0.99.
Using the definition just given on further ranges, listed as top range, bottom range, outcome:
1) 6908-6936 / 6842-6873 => 0.99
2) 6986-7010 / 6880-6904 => 0.96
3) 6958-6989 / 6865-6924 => 0.97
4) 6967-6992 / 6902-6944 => 0.98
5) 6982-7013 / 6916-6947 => 0.97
